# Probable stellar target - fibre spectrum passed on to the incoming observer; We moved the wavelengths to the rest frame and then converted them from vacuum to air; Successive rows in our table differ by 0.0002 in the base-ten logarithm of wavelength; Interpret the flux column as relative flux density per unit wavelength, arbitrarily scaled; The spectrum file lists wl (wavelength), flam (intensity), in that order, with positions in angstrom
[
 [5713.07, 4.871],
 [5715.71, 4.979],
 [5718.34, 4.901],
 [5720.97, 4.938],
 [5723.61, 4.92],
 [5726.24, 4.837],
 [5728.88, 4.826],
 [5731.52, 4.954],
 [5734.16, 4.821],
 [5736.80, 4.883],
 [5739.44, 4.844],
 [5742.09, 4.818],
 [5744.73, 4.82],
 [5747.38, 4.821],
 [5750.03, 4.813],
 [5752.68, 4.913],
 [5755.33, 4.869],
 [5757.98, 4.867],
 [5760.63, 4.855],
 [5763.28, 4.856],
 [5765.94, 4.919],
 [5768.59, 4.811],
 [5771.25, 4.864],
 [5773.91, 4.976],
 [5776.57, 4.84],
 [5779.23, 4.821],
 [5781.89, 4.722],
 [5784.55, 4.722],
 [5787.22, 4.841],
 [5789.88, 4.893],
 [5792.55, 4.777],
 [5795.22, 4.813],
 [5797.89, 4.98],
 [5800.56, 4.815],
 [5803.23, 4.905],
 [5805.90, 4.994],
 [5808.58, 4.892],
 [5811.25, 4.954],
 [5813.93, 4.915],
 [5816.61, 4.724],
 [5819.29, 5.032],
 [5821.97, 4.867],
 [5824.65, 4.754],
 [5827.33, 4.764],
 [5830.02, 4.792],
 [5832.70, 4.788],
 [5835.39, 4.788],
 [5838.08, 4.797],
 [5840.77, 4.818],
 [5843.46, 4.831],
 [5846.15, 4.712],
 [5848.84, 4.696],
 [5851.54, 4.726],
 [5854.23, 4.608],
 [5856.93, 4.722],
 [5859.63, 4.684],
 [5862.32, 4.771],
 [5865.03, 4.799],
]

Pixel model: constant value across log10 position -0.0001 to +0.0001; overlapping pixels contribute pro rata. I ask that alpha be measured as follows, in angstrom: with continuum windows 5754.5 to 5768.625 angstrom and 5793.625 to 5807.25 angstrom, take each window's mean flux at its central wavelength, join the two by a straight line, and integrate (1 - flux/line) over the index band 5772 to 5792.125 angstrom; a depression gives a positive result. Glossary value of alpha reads 0.2 angstrom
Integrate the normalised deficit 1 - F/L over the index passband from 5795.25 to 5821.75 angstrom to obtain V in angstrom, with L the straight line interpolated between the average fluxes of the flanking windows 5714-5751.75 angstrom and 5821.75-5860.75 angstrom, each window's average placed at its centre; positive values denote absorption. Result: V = -0.6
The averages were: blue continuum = 4.87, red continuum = 4.75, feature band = 4.91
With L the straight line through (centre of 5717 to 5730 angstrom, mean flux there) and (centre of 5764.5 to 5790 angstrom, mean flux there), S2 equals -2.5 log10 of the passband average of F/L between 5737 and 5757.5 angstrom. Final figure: 0.00 mag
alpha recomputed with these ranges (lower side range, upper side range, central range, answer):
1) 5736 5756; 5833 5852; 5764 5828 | -0.7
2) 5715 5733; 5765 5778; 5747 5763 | 0.1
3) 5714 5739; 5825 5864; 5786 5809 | -0.3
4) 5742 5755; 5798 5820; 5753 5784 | 0.1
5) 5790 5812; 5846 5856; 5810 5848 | -0.4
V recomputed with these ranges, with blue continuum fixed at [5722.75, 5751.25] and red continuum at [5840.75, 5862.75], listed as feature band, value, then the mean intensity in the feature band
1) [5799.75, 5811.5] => -0.3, 4.91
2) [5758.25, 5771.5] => -0.1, 4.86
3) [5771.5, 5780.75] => -0.1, 4.87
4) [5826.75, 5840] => -0.1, 4.79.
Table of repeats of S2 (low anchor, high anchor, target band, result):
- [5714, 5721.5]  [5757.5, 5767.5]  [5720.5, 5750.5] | 0.012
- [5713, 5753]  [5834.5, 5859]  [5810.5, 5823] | -0.027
